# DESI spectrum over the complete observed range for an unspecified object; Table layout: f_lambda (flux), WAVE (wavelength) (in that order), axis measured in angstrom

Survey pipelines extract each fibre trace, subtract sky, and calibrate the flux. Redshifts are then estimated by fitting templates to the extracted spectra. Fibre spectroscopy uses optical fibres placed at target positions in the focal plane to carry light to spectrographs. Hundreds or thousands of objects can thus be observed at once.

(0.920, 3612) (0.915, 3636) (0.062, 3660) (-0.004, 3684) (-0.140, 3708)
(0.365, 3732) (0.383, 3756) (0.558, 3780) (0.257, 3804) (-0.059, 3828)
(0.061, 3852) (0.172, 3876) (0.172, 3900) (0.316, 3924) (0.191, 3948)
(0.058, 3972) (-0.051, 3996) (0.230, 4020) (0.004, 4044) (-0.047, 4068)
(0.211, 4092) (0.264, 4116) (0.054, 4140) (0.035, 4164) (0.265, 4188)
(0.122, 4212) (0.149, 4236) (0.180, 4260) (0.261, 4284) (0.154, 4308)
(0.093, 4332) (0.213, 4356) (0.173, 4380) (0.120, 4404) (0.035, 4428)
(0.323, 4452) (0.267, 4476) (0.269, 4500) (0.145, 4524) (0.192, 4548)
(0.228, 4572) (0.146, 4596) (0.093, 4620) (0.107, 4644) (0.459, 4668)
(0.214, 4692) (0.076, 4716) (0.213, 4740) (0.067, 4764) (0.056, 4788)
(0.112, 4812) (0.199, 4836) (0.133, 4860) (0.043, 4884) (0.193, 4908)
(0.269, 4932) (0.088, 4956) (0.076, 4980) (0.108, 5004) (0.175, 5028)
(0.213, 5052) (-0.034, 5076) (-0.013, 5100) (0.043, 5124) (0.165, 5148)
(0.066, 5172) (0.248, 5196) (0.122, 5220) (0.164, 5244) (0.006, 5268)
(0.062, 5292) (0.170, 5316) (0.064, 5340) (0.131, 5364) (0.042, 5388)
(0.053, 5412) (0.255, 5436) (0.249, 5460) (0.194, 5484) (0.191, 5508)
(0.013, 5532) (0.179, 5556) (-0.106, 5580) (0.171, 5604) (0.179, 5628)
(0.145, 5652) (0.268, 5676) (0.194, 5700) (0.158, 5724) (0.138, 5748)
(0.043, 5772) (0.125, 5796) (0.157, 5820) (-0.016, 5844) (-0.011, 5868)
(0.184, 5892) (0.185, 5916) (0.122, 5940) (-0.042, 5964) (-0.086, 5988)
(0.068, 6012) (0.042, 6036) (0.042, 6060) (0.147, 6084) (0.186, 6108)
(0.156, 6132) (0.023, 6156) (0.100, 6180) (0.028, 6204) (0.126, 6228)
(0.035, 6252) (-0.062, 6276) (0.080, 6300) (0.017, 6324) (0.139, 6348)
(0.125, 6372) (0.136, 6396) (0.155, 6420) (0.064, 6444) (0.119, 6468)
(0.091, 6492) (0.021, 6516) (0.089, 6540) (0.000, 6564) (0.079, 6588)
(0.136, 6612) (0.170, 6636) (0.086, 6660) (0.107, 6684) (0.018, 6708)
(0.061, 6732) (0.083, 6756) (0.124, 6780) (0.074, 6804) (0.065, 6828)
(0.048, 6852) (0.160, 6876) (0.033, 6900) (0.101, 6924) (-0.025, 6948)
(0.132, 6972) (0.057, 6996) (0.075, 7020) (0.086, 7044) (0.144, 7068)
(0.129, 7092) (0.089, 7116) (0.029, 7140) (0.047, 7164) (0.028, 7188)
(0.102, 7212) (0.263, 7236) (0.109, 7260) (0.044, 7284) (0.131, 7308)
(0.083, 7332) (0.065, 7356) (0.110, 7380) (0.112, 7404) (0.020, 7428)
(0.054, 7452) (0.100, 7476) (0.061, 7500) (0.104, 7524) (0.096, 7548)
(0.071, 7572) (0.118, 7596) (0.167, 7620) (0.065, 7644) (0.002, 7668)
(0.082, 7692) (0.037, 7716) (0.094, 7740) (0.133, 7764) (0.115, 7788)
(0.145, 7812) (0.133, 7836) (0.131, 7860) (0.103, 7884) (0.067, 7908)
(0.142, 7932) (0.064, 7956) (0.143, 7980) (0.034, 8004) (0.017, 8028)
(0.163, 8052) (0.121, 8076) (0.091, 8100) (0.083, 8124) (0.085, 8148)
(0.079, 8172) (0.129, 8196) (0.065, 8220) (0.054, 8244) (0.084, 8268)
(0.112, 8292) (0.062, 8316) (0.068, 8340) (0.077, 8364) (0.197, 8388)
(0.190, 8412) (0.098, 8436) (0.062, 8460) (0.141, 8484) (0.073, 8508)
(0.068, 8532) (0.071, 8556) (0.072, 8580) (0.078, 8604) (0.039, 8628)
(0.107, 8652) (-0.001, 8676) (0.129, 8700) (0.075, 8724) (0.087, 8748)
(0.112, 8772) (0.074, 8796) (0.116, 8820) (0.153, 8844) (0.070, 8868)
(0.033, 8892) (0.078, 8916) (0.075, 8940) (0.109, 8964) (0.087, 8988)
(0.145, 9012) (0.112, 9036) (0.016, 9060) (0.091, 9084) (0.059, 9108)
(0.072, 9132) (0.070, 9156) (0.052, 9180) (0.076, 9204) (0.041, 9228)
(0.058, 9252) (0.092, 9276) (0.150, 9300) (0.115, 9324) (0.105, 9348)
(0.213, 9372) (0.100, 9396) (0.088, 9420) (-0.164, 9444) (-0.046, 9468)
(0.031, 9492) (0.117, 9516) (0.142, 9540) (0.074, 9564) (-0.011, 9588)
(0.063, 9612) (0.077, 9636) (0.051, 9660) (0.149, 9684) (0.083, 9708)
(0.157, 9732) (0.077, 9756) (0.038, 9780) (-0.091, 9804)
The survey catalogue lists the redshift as 0.102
